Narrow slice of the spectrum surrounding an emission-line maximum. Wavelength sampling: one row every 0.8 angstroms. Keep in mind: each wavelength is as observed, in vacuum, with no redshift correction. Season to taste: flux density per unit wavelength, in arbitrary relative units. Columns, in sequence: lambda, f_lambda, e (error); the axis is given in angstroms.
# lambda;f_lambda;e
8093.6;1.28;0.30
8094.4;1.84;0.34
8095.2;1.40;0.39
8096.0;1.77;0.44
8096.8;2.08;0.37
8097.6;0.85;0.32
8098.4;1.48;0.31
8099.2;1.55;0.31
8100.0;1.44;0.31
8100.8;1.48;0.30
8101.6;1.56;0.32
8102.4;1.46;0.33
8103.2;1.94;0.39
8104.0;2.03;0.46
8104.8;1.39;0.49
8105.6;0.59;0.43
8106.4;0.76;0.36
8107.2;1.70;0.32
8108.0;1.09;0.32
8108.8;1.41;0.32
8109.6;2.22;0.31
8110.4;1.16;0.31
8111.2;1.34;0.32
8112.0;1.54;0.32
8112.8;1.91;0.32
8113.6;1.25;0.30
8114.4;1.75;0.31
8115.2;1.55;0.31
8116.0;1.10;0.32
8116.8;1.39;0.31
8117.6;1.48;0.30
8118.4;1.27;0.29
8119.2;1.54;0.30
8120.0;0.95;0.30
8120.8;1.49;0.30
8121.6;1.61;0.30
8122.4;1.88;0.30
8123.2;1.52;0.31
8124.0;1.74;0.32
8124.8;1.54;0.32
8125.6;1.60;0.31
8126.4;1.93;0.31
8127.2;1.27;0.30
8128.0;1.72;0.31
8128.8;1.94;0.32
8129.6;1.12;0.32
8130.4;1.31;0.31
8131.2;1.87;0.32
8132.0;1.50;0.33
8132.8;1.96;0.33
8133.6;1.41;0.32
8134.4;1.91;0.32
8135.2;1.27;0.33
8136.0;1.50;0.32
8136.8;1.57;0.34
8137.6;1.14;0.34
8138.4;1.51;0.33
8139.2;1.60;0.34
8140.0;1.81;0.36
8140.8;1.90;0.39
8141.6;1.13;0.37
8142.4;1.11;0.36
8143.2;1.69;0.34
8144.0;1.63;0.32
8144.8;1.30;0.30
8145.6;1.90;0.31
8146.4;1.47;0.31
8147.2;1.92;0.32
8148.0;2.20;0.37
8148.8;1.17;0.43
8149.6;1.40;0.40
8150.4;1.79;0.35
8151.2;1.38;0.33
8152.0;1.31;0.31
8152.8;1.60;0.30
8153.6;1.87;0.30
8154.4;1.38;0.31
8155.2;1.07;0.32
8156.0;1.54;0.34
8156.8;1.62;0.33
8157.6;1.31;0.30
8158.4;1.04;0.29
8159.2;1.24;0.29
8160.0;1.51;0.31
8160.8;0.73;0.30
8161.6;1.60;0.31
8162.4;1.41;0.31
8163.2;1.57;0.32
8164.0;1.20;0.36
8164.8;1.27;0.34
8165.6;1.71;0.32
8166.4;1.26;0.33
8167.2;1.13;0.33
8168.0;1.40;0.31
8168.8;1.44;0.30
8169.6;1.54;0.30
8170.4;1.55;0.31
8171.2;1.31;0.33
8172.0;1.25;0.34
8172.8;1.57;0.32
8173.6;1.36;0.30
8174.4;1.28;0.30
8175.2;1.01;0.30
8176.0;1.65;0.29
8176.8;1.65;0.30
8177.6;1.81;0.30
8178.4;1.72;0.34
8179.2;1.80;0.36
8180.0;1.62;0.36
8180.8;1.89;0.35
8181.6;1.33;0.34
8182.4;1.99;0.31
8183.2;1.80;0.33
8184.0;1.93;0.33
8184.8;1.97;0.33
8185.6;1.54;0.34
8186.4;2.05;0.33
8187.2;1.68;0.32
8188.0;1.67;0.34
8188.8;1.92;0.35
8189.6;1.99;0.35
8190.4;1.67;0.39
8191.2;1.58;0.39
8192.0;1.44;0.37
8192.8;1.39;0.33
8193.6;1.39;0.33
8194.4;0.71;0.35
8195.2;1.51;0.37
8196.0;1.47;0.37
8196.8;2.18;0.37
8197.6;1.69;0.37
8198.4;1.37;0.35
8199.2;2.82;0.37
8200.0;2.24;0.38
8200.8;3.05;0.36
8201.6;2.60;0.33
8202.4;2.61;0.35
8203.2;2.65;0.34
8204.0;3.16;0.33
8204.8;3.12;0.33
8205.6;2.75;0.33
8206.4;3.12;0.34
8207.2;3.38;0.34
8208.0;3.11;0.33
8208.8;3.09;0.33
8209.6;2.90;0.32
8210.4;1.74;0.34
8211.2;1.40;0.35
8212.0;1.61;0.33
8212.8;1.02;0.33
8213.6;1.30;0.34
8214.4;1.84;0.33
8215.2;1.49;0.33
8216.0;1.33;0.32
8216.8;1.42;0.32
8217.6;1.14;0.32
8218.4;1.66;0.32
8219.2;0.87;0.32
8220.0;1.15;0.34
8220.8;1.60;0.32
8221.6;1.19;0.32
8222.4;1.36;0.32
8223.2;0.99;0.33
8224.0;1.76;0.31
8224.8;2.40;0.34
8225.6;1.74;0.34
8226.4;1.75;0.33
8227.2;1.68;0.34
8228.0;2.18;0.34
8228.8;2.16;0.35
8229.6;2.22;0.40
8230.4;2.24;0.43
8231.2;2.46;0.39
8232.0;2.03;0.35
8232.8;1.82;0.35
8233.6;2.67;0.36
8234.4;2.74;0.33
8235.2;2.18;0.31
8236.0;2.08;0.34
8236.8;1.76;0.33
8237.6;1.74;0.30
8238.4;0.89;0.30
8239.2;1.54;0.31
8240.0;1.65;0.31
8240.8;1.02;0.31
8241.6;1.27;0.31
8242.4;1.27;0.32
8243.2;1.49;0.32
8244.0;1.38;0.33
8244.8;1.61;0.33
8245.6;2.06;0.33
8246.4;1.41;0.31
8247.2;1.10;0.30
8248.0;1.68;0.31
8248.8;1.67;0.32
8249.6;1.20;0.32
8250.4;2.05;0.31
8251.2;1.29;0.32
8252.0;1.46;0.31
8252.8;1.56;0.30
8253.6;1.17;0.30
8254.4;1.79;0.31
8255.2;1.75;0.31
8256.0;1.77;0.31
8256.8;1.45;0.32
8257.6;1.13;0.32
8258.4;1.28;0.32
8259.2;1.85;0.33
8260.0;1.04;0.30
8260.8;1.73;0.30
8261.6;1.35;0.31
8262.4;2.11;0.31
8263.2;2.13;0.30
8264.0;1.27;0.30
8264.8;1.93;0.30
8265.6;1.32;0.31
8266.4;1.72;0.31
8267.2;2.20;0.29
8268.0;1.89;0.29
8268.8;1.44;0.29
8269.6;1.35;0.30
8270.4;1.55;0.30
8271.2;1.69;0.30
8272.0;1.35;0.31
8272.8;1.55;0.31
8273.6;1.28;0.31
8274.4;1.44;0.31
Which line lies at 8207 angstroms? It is H-alpha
